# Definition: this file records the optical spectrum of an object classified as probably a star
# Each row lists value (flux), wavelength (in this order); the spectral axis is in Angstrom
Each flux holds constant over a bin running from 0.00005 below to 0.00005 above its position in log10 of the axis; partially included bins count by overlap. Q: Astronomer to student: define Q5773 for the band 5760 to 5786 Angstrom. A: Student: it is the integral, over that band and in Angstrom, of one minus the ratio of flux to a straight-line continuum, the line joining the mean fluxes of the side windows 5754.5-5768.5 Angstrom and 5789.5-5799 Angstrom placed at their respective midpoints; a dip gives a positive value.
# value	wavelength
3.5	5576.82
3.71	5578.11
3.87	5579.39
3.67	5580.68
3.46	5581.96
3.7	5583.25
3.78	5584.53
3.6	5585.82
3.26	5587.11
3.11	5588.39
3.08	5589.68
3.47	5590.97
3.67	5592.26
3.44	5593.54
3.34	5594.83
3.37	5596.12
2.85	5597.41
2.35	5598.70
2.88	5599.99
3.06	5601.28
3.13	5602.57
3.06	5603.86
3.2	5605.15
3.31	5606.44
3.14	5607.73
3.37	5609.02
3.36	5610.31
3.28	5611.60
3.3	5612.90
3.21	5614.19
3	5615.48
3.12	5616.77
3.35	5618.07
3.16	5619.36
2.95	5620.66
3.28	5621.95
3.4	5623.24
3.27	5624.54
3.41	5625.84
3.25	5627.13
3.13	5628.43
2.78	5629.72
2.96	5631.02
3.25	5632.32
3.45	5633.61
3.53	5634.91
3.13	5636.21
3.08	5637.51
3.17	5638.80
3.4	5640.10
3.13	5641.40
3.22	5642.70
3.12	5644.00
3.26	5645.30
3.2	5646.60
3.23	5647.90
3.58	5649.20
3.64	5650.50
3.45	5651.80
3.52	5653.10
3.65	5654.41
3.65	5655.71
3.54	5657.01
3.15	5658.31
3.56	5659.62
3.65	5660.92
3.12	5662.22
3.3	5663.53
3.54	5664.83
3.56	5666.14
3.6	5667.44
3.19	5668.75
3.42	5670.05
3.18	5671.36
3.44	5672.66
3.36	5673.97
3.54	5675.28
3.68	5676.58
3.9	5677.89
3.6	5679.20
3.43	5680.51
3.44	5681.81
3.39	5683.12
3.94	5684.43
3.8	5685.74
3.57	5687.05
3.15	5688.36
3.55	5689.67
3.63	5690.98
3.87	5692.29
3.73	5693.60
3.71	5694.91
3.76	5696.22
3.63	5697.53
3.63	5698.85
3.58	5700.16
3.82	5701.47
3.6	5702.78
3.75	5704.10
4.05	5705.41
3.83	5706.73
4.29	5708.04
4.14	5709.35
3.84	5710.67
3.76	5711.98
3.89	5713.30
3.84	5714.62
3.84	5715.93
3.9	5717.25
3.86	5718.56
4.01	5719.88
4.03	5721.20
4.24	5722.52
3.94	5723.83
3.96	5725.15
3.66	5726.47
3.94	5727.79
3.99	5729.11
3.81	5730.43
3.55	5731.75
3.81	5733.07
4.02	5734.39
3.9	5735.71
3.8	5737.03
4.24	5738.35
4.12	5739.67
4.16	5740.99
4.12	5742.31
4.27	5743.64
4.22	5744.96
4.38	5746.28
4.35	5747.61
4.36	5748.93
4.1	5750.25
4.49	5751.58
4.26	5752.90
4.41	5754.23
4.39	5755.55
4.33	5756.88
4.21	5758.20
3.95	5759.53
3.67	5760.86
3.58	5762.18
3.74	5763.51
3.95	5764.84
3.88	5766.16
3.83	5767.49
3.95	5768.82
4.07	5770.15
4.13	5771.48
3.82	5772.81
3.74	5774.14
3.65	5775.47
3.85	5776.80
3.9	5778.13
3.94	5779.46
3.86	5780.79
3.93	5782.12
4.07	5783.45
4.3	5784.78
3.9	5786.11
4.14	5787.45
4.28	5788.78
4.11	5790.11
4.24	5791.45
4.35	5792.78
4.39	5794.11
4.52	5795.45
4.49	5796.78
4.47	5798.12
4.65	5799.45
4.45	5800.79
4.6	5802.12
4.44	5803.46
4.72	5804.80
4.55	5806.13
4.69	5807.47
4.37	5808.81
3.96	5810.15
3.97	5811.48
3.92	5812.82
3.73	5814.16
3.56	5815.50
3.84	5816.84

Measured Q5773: 1.40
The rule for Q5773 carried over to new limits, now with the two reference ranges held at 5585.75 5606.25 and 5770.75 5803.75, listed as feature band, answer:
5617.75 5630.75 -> 0.51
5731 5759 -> -1.54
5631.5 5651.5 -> 0.67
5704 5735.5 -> -0.86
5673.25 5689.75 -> 0.23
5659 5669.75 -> 0.27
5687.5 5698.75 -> 0.15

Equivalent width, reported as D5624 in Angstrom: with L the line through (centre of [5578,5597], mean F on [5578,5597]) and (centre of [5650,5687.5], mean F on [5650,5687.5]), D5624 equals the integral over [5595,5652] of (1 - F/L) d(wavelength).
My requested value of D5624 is 4.9 Angstrom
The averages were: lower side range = 3.49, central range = 3.2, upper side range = 3.51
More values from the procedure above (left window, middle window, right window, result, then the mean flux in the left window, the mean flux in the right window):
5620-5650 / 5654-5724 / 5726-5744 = -0.9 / 3.23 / 3.95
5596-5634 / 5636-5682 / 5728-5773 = 0.5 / 3.15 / 4.06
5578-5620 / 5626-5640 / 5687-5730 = 1.1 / 3.29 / 3.82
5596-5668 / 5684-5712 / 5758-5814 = -1.0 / 3.26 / 4.12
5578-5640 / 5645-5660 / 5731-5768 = 0.3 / 3.26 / 4.08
